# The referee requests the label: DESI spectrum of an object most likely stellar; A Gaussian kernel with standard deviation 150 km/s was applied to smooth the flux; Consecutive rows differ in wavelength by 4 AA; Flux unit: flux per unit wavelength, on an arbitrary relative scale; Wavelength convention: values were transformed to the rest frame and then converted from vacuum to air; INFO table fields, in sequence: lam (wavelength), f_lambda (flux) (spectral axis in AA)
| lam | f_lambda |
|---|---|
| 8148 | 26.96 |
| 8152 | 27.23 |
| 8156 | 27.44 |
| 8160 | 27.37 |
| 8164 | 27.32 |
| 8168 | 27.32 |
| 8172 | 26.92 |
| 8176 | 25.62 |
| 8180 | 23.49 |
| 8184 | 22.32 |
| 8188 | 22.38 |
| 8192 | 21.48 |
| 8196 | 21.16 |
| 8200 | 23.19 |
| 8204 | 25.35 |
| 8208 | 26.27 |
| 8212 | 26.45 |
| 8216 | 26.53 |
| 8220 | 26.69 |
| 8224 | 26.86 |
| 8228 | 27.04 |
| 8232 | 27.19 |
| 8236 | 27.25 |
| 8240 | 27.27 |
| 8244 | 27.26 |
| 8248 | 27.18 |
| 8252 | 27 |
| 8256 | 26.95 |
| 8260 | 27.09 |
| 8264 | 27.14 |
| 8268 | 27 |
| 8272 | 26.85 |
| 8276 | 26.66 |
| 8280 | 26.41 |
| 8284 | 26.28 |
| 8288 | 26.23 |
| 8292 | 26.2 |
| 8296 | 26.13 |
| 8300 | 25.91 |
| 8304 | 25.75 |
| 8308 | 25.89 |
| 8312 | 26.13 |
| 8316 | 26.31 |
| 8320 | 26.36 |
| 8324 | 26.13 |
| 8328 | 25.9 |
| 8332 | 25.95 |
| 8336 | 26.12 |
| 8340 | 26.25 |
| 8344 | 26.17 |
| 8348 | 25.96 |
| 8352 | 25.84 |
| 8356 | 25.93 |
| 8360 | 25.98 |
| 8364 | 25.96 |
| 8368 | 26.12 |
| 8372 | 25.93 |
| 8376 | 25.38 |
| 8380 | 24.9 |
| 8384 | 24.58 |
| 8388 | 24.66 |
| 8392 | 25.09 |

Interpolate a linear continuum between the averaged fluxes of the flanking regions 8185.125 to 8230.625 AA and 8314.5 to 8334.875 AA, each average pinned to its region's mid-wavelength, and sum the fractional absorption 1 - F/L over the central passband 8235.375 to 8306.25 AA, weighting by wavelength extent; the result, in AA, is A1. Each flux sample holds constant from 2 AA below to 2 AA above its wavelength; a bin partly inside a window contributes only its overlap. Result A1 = -3.2 AA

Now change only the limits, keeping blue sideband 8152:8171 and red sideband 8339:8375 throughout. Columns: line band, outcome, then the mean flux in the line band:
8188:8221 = 3.2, 24.4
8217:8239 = -0.1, 27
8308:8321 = 0.0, 26.2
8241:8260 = -0.3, 27.1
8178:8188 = 1.6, 22.8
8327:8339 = 0.1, 26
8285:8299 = 0.1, 26.2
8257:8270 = -0.2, 27.1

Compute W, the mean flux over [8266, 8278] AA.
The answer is 26.8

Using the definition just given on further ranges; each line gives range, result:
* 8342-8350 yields 26.1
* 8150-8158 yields 27.3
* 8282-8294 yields 26.2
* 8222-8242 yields 27.1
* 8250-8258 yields 27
